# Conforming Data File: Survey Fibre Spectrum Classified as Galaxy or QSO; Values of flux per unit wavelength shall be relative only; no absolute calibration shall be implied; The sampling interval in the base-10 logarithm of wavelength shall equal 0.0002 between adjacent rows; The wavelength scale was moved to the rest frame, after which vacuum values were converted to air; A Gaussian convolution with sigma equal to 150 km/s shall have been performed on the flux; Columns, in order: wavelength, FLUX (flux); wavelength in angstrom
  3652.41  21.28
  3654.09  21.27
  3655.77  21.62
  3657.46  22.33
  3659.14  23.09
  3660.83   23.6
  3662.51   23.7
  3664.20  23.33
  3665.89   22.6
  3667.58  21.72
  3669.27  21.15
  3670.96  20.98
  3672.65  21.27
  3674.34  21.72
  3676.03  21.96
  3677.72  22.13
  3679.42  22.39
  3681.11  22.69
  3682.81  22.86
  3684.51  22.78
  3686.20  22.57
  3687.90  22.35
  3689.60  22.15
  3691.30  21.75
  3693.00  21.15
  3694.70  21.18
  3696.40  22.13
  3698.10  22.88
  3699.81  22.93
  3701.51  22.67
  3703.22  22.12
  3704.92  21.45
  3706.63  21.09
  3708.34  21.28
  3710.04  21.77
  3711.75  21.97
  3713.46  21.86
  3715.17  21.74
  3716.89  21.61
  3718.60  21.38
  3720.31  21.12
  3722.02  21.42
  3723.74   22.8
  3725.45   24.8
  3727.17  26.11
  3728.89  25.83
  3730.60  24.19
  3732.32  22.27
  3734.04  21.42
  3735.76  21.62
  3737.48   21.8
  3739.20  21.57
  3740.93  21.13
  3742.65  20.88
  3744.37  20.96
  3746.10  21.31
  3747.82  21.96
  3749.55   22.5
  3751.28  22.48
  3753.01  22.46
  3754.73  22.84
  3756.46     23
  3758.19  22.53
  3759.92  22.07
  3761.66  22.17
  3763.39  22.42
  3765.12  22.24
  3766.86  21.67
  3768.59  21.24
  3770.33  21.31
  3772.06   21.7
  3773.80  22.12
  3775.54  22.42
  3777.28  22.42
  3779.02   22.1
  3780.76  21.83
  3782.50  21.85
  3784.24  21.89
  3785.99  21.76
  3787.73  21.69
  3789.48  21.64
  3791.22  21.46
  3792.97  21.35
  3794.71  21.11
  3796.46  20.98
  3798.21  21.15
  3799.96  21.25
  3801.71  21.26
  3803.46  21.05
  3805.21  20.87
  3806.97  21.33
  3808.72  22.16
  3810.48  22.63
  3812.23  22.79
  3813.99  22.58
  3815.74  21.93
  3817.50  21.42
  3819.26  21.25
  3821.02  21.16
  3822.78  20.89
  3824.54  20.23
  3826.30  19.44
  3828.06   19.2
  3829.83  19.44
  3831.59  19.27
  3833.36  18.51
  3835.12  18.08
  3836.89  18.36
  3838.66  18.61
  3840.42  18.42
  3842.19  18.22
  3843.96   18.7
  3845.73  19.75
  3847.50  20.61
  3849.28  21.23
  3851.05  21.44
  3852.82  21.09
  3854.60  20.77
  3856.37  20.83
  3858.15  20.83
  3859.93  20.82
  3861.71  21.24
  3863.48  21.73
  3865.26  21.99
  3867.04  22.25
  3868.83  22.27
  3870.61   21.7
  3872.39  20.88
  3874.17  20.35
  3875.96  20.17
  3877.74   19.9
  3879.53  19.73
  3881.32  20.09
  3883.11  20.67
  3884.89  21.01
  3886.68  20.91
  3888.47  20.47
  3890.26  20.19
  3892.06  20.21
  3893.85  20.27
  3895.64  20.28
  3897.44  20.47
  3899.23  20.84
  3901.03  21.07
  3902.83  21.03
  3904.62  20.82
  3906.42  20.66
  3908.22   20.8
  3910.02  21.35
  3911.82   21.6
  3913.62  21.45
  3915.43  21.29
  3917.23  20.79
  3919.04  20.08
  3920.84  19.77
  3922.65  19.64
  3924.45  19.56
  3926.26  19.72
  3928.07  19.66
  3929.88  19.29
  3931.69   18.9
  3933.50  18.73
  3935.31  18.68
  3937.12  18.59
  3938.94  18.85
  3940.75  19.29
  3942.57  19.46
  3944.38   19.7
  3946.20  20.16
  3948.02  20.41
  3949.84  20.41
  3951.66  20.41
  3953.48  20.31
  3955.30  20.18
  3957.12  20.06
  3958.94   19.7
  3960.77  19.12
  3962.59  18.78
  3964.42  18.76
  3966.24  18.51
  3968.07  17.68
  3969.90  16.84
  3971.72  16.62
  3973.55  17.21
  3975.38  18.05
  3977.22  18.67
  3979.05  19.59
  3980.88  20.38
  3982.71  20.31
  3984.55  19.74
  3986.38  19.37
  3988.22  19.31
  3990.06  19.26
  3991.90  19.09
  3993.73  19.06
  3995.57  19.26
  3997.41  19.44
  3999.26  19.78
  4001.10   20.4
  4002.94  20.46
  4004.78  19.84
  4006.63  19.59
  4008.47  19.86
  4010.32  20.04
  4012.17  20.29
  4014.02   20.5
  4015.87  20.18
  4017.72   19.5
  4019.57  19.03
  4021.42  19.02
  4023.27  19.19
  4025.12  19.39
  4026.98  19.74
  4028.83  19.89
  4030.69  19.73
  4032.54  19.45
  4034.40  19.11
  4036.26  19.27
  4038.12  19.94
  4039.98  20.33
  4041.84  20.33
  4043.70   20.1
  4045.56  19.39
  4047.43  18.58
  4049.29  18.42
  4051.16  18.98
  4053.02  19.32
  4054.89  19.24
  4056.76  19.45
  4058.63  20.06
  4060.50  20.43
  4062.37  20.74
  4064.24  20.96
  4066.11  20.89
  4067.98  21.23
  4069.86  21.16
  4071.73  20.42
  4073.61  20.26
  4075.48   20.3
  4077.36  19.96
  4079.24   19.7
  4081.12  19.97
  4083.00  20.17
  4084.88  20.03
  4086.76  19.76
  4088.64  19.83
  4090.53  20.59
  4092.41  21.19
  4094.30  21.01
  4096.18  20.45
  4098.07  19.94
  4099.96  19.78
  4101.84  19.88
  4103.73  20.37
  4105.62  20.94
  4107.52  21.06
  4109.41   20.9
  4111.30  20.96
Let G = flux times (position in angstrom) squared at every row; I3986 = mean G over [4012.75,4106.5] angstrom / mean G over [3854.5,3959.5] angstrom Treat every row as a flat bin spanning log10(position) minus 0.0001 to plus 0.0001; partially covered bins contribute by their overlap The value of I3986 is 1.06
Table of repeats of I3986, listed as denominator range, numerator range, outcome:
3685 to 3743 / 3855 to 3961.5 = 1.01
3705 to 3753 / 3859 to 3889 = 1.02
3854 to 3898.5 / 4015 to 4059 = 1.02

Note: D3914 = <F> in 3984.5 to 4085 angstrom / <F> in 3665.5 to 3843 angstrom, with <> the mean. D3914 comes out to 0.9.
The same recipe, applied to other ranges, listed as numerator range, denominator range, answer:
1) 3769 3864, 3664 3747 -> 0.94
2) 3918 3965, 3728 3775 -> 0.88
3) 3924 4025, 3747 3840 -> 0.91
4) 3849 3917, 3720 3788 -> 0.94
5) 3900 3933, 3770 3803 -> 0.94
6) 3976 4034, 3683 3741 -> 0.88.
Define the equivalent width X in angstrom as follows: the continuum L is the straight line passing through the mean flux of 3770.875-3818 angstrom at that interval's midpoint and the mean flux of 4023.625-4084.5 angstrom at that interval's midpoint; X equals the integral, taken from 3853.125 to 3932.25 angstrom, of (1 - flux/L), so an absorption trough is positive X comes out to 1.5 angstrom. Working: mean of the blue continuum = 21.7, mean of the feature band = 20.7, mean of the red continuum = 19.9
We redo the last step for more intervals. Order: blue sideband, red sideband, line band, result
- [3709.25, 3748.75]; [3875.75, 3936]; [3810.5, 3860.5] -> 2.0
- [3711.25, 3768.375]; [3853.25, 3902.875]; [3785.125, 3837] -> 1.5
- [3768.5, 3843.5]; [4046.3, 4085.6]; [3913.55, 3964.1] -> 1.8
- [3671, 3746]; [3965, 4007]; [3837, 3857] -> 0.7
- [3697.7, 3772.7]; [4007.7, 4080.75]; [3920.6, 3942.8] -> 1.6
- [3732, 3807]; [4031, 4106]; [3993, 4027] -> 1.1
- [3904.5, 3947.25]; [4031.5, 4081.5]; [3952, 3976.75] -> 1.6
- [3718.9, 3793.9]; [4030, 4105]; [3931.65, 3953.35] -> 1.4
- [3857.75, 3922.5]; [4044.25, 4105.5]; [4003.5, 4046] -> 1.2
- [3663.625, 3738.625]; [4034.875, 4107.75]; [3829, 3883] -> 2.8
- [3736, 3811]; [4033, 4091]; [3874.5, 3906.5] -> 0.8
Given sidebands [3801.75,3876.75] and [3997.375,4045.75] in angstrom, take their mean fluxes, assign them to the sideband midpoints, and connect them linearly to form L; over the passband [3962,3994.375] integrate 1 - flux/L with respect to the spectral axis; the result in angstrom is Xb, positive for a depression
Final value 2.0 angstrom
